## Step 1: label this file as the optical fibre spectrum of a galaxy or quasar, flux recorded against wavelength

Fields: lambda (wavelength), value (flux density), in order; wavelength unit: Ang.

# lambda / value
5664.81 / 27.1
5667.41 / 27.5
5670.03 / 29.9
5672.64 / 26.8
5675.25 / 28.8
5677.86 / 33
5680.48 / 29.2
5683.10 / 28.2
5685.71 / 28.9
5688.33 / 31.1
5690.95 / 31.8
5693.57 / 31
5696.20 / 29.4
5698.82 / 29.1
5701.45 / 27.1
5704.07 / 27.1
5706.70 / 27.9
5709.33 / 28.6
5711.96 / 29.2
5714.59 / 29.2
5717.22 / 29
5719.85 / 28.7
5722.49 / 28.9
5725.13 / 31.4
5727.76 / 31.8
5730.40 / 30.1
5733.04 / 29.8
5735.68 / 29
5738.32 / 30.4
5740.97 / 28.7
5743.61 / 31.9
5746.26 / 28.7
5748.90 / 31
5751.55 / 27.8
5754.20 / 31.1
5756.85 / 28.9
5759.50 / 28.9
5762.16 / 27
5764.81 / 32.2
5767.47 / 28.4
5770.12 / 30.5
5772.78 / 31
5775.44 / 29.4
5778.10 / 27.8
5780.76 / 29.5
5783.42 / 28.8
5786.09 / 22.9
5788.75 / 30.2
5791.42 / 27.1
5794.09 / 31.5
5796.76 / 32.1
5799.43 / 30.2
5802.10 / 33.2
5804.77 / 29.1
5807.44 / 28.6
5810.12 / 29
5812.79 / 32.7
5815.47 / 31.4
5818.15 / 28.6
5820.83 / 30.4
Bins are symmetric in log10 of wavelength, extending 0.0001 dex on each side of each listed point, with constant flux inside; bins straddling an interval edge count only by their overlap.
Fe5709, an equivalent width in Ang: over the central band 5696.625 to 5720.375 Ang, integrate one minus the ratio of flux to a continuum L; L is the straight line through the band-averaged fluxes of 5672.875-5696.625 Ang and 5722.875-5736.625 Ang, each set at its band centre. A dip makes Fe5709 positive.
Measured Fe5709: 1.4 Ang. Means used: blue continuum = 30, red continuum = 30.4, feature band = 28.5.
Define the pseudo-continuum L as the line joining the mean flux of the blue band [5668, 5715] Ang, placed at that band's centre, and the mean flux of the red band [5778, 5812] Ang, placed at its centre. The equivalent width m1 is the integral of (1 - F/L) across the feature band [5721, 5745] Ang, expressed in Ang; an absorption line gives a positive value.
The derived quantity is -0.8 Ang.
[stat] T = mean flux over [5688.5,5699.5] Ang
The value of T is 30.5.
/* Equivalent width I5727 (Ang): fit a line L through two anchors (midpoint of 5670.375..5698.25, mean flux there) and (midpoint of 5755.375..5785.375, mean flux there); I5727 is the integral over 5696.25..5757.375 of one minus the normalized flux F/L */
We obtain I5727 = 0.3 Ang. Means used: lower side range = 29.8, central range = 29.4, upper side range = 29.2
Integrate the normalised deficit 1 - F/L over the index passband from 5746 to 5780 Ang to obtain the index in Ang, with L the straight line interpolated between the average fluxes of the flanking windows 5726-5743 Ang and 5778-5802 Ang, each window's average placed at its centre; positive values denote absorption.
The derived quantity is 0.18 Ang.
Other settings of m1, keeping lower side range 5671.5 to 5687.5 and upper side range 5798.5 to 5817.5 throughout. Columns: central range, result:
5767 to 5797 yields 1.26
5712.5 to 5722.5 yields 0.22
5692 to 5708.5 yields 0.45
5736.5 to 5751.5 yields 0.00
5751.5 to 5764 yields 0.44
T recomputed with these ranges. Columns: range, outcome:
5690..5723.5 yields 29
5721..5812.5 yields 29.6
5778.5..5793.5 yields 27.9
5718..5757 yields 29.9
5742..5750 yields 30.5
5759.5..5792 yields 28.8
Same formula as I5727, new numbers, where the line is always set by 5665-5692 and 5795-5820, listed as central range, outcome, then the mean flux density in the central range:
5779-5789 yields 0.91 Ang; 27.6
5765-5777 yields 0.09 Ang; 30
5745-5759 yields 0.28 Ang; 29.5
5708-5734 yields 0.11 Ang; 29.7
